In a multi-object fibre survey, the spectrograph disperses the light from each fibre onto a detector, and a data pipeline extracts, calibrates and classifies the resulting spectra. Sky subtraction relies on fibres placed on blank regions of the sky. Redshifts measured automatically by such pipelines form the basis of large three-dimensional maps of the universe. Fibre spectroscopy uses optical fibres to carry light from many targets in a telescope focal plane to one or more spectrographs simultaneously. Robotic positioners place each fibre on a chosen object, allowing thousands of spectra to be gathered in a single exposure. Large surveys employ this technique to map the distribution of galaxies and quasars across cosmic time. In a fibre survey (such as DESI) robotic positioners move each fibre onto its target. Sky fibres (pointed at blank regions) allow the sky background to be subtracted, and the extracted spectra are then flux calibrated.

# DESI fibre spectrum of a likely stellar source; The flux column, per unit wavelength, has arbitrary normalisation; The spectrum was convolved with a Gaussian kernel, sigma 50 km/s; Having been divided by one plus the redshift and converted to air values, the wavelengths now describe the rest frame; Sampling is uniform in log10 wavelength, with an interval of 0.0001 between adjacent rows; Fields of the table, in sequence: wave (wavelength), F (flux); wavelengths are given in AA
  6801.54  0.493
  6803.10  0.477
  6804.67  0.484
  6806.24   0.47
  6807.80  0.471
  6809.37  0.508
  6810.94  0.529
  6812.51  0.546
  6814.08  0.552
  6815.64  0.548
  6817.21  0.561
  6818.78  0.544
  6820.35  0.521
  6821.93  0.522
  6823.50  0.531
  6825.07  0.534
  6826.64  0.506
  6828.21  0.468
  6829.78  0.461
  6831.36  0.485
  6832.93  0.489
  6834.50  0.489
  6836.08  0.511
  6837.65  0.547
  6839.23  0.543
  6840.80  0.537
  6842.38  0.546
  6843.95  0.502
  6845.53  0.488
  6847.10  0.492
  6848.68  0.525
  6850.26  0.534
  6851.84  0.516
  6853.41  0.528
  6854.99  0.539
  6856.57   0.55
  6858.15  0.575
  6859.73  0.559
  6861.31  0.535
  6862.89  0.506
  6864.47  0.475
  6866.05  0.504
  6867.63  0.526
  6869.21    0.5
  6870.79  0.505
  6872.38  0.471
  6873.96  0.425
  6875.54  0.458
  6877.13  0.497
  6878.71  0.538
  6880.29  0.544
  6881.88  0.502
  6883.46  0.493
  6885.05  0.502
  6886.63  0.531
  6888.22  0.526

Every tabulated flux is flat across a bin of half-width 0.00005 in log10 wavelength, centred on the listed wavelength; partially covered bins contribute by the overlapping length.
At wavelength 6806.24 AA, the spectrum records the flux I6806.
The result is 0.47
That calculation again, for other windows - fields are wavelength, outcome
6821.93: 0.522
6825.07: 0.534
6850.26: 0.534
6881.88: 0.502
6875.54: 0.458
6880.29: 0.544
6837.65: 0.547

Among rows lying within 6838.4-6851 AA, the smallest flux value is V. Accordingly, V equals 0.488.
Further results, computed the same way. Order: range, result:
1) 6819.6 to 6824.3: 0.521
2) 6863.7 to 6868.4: 0.475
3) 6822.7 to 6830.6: 0.461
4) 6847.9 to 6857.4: 0.516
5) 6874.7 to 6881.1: 0.458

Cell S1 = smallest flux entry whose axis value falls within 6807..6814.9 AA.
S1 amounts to 0.471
